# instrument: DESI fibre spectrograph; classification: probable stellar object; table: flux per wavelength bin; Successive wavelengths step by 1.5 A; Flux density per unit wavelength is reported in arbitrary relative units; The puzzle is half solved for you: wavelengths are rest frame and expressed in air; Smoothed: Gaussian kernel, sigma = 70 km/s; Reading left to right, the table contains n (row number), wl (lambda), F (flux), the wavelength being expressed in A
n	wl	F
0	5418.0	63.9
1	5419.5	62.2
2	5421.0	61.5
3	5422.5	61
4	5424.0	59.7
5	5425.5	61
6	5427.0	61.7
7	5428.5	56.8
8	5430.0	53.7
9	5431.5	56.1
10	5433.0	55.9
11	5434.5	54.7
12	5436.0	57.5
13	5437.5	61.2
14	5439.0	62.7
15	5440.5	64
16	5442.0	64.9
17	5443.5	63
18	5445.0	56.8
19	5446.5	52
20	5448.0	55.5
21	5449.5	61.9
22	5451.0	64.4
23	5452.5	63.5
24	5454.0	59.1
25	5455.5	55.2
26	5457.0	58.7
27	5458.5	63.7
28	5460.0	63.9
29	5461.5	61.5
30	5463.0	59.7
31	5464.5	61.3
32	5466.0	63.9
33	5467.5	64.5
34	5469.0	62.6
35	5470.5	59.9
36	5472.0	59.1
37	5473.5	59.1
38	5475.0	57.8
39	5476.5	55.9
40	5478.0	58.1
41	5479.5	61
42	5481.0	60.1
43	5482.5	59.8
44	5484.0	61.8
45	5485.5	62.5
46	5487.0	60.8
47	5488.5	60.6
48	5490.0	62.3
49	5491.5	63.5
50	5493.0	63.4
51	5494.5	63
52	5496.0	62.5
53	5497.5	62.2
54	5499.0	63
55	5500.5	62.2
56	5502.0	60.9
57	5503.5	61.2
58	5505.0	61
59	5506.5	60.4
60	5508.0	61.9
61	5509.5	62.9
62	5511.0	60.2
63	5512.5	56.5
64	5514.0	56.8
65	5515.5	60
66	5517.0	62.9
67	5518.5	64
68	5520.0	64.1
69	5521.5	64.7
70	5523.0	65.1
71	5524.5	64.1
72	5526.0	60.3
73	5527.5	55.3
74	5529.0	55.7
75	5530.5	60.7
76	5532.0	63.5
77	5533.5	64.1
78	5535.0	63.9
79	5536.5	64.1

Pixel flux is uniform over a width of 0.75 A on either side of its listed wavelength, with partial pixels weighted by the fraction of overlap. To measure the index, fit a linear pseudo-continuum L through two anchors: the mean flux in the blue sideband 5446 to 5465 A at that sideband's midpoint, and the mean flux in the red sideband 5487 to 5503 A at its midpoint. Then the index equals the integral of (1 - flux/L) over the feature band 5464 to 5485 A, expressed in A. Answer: 0.3 A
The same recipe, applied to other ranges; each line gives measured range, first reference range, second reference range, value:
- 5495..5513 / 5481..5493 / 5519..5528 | 0.20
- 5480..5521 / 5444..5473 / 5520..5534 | -0.26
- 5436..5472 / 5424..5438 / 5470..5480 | -1.71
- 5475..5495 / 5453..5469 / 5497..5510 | 0.22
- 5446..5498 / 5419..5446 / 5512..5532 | -0.48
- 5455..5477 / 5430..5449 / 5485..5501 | -0.05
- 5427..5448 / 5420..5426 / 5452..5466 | 0.84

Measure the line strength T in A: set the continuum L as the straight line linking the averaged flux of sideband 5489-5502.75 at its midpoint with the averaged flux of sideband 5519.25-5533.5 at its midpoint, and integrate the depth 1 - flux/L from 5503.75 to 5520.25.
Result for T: 0.31 A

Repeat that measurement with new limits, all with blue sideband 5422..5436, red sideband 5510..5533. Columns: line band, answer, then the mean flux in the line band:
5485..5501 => -0.63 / 62.4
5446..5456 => -0.09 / 59.1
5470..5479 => 0.15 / 58.3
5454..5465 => -0.30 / 60.5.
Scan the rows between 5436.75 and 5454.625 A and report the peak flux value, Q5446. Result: 64.9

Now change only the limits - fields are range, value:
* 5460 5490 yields 64.5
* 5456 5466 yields 63.9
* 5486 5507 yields 63.5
